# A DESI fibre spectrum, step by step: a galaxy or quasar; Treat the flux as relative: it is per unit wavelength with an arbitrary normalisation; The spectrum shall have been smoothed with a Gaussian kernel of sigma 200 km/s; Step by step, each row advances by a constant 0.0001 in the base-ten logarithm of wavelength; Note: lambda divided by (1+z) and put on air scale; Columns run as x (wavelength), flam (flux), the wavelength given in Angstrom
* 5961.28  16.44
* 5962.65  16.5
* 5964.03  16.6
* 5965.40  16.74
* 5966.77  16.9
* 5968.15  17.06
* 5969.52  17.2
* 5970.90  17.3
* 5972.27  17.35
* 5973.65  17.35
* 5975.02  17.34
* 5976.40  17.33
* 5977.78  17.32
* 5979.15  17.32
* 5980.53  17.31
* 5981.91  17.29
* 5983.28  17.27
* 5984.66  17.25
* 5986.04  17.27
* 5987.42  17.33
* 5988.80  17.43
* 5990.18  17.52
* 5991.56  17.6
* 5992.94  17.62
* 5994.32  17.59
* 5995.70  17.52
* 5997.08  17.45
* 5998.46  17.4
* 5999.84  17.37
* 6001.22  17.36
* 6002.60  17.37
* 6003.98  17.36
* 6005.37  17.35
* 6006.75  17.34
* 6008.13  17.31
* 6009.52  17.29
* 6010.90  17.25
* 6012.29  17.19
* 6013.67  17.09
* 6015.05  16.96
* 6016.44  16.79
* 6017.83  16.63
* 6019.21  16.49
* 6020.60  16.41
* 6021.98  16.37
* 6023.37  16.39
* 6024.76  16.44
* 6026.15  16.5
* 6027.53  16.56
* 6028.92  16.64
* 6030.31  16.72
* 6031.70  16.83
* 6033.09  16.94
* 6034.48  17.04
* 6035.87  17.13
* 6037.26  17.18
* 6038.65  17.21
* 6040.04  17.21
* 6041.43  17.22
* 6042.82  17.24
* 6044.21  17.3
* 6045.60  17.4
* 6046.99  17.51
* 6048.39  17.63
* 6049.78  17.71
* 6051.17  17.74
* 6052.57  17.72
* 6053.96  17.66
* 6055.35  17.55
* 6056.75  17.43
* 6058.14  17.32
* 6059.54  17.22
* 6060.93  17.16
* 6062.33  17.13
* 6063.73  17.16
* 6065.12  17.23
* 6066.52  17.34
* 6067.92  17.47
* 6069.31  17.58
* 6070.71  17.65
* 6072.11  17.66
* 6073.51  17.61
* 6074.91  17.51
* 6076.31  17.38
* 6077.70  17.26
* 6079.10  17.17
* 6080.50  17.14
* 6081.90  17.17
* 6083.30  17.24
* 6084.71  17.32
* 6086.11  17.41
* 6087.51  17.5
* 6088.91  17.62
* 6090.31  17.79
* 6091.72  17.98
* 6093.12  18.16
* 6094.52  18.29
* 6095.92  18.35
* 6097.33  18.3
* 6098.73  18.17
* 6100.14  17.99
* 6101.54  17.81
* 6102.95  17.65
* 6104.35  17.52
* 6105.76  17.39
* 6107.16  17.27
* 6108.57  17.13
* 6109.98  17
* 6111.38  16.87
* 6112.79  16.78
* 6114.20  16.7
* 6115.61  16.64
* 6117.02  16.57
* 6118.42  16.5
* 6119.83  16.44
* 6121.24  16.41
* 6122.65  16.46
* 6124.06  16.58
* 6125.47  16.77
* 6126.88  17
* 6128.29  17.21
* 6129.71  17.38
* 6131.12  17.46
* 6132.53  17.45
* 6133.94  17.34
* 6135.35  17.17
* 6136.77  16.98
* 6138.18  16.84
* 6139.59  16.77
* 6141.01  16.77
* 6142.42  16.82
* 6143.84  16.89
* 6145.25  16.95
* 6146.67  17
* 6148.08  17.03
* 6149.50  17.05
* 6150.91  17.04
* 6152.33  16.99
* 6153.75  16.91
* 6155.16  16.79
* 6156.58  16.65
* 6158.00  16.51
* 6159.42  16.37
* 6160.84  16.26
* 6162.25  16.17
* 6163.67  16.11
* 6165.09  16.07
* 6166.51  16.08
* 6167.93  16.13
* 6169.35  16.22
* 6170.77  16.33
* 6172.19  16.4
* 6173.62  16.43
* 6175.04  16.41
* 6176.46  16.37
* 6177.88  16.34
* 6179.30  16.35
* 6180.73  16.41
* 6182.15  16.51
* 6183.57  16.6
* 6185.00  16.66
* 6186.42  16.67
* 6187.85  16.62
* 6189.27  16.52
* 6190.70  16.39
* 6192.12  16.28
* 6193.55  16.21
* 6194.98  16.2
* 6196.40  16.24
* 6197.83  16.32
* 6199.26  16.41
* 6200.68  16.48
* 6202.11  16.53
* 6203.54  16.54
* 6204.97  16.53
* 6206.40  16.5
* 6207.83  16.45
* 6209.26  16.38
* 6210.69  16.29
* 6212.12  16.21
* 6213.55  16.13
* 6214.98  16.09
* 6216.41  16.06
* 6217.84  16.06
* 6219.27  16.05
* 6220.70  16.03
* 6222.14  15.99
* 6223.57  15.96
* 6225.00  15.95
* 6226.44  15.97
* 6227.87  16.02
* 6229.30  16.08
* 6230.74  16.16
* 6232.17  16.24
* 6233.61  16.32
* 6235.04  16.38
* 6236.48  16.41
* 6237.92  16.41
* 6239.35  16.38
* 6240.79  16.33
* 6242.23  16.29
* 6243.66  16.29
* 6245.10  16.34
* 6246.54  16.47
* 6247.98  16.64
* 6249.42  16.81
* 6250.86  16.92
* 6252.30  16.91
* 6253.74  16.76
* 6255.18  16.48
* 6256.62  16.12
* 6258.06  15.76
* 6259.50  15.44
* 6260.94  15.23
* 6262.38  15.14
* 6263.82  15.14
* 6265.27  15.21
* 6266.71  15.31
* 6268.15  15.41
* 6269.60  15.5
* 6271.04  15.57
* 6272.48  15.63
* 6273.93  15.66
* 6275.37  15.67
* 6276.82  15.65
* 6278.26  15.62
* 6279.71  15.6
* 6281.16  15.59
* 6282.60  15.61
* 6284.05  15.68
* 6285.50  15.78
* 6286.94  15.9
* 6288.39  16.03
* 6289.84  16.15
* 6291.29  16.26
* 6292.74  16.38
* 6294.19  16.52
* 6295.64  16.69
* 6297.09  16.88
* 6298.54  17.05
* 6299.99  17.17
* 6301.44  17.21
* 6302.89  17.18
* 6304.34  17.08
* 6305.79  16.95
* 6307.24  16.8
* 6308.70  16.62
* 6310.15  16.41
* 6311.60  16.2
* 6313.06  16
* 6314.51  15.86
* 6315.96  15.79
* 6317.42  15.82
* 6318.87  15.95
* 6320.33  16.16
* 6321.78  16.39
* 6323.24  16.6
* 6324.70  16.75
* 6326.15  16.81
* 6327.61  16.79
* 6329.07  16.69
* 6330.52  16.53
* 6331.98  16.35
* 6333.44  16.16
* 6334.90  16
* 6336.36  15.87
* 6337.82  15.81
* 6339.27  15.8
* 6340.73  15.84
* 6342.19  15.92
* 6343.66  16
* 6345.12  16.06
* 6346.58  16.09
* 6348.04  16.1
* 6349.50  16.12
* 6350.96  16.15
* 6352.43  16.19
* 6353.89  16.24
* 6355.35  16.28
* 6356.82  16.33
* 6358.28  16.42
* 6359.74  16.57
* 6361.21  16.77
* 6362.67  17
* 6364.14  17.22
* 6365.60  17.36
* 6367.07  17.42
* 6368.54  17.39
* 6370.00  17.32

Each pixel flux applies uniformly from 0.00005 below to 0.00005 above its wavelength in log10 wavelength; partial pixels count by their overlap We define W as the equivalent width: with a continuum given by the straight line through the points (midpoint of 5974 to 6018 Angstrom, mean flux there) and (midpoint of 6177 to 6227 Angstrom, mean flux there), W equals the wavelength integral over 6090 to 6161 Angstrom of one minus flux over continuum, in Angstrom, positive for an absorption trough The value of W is -1.9 Angstrom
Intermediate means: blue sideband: 17.3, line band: 17.1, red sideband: 16.3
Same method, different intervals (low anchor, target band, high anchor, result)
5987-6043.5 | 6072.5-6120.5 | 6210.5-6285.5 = -2.00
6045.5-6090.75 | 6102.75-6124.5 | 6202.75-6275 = 0.29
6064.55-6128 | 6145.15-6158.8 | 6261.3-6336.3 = 0.09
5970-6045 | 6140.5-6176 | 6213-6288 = -0.32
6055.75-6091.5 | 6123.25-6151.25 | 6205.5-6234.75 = -0.29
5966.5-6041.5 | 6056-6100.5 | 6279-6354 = -1.64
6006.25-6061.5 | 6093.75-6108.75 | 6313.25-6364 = -0.82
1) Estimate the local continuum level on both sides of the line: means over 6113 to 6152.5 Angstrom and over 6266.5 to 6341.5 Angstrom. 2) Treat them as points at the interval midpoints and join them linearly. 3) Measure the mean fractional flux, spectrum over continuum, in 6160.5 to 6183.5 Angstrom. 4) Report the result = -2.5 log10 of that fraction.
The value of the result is 0.03 mag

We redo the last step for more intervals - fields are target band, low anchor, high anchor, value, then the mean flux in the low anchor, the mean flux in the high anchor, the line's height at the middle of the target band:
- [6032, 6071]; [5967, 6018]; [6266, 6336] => -0.02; 17.3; 16.2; 17.1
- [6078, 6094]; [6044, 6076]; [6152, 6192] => -0.02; 17.5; 16.4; 17.2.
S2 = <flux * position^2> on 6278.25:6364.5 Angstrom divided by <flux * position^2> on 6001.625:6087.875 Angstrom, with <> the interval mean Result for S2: 1.04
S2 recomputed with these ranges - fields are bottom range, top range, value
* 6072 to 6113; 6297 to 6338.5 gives 1.01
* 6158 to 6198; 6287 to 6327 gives 1.05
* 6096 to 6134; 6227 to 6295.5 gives 0.98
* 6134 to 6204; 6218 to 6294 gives 0.99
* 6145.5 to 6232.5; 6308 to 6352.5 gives 1.03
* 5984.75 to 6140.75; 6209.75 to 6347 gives 1.01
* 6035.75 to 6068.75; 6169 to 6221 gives 0.99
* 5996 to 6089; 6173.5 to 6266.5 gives 1.00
